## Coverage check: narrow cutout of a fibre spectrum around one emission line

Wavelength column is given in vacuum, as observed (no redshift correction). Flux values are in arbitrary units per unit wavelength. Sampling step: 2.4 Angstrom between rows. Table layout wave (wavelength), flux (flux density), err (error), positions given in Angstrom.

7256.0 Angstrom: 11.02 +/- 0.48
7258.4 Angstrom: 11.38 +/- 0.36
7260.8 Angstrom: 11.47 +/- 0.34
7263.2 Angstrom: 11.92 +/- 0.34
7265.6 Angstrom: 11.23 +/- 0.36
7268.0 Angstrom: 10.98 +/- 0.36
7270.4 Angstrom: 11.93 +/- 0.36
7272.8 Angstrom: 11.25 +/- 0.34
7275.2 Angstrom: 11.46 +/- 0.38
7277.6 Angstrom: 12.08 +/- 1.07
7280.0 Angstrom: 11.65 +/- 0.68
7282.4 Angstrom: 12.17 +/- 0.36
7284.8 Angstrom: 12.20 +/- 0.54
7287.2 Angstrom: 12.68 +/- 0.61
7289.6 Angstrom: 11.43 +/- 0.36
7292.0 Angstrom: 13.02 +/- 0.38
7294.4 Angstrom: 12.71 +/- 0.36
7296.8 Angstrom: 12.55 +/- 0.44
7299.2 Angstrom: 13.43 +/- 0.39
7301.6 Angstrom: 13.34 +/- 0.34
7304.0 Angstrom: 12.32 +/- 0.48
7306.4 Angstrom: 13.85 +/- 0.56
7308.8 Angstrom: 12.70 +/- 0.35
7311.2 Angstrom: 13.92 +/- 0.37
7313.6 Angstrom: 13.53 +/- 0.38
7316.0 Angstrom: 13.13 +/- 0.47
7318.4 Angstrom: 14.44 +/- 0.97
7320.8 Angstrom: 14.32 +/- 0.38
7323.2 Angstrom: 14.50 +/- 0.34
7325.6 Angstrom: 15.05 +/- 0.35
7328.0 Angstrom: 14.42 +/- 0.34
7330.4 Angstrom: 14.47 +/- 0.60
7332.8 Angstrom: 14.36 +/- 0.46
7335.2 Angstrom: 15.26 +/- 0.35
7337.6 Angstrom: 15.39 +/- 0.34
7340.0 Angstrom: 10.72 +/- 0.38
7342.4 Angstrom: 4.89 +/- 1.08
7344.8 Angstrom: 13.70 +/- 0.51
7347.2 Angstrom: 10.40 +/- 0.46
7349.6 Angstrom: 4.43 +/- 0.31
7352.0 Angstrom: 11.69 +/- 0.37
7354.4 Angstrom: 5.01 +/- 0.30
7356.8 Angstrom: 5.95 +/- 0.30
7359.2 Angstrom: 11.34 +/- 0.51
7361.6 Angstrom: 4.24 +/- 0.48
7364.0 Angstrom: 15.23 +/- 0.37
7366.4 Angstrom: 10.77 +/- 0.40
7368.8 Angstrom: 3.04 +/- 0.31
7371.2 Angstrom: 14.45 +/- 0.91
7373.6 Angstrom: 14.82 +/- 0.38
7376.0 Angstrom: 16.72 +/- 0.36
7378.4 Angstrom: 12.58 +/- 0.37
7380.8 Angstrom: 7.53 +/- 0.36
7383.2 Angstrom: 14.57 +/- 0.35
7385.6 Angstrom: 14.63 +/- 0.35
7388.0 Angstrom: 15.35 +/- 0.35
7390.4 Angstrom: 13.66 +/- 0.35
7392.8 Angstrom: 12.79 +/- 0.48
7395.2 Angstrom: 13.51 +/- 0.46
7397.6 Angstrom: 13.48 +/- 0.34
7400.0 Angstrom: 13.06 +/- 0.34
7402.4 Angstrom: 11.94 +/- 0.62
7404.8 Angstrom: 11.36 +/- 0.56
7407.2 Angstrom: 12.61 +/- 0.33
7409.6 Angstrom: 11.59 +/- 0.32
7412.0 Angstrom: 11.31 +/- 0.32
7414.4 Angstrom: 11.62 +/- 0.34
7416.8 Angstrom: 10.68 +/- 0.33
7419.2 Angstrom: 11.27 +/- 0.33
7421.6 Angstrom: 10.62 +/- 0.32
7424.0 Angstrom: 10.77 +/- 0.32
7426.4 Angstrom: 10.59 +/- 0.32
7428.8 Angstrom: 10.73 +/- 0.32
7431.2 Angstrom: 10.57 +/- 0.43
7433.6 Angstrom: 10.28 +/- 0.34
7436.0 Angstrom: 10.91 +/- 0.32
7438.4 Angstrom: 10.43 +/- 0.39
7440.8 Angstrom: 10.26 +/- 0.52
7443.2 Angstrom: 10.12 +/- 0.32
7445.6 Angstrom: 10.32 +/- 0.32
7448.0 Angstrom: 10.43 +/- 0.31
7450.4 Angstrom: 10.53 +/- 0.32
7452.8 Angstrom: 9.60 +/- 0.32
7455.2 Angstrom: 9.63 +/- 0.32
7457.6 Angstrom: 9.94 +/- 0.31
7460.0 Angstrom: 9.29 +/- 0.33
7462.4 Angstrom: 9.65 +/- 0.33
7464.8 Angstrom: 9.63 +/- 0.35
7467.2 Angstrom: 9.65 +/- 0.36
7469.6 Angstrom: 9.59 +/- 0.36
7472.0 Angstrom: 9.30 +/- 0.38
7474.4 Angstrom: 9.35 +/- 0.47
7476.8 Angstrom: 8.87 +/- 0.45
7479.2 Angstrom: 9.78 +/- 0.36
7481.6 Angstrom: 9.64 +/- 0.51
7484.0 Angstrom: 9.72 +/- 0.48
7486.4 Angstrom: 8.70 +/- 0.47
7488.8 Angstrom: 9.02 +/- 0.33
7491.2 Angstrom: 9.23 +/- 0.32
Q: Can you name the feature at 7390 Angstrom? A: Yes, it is C IV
